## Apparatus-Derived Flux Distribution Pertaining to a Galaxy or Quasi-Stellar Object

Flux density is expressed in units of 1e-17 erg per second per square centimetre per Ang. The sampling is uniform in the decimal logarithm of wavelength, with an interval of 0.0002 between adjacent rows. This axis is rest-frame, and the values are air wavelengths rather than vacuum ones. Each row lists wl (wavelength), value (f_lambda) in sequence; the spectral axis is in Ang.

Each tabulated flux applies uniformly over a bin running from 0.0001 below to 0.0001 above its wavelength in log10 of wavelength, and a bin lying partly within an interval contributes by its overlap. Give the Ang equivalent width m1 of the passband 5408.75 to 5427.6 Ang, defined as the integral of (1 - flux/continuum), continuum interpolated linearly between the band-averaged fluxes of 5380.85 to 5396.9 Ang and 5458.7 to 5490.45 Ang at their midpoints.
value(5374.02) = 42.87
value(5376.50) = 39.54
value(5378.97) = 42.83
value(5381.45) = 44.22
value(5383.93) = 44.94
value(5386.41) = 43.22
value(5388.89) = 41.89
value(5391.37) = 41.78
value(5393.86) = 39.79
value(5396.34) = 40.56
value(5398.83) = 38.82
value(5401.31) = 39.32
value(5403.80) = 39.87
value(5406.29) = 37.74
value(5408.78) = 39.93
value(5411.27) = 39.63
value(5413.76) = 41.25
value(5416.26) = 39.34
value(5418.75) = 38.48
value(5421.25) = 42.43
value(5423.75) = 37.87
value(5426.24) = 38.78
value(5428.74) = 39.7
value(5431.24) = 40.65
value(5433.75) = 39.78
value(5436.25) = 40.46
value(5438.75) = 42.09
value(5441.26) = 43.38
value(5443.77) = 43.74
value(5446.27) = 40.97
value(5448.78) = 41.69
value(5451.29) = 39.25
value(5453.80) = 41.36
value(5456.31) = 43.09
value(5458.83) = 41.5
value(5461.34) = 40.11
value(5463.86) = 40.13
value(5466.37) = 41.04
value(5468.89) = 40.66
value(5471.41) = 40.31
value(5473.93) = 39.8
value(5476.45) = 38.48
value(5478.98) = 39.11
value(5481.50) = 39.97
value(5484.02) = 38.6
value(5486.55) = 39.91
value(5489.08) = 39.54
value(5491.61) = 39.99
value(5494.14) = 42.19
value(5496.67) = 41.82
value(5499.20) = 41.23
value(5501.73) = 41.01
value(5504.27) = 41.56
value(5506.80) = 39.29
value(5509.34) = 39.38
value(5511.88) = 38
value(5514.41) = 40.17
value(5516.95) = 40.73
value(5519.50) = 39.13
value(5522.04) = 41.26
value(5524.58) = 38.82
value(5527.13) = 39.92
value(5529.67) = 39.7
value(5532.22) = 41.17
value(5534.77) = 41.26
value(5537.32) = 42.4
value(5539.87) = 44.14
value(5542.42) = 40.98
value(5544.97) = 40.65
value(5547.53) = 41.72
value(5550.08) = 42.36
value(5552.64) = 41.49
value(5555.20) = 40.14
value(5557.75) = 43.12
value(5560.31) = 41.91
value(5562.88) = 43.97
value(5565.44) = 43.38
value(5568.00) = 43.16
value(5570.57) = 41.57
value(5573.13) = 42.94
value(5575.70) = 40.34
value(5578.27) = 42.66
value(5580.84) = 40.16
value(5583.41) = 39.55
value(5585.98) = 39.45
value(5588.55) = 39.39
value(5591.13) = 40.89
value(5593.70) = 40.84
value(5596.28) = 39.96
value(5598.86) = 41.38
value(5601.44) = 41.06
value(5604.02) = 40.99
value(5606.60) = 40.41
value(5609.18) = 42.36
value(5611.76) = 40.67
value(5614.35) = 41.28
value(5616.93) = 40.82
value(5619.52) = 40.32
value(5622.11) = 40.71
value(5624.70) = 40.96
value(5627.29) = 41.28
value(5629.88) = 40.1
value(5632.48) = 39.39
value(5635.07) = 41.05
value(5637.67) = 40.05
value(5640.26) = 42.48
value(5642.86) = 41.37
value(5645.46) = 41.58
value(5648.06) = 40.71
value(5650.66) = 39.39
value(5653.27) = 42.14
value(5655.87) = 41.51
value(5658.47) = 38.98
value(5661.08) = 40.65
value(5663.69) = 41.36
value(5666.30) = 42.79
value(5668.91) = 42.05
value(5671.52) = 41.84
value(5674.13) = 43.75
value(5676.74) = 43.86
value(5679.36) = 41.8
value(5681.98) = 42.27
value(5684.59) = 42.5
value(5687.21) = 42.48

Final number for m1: 0.82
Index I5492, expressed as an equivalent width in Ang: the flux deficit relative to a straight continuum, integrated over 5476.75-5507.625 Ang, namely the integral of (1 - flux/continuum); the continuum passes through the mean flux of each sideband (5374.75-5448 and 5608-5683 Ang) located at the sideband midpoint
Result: 0.5 Ang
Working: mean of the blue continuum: 40.8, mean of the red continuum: 41.3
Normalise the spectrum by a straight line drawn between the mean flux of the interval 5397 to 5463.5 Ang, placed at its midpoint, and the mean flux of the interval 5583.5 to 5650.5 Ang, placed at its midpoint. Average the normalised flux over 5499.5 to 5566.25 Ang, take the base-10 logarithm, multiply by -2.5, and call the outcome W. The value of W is -0.01 mag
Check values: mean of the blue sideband 40.4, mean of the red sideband 40.7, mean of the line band 41.1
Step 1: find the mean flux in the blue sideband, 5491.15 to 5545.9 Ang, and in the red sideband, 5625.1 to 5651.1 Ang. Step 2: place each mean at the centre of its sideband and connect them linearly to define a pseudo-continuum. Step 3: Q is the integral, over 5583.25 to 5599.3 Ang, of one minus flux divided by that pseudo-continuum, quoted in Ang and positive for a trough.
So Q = 0.2 Ang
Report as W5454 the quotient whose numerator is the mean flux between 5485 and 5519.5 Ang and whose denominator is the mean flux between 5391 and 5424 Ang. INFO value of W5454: 1.0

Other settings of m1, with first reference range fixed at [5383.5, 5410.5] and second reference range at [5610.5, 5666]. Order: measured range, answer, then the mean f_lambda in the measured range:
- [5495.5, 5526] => 0.38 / 40.2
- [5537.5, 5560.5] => -0.63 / 41.9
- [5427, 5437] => 0.13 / 40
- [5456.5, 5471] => -0.07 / 40.8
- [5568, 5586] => -0.20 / 41.2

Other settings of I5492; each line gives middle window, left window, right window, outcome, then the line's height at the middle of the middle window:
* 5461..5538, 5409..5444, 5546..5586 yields 1.77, 41.1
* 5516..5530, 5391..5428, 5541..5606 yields 0.31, 40.8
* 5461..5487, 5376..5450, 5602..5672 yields 0.68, 40.9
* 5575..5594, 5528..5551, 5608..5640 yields 0.36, 41.2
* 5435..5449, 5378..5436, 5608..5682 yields -0.49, 40.6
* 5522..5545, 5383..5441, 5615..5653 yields -0.25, 40.6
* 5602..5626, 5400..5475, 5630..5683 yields 0.16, 41.2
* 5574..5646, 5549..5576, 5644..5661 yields 1.18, 41.5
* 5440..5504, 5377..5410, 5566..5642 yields 0.44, 41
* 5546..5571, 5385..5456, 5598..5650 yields -0.91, 40.8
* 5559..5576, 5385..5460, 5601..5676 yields -0.67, 41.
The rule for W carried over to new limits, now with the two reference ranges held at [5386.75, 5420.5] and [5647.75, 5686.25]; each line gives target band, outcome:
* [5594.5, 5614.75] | 0.01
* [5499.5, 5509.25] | 0.00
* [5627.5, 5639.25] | 0.03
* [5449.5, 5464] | -0.02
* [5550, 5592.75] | -0.01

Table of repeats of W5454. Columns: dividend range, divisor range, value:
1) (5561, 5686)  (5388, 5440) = 1.03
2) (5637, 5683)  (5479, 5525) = 1.04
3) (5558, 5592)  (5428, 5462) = 1.01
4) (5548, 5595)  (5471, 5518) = 1.04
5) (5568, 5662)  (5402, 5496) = 1.01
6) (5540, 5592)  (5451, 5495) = 1.03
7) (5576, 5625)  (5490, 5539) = 1.01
